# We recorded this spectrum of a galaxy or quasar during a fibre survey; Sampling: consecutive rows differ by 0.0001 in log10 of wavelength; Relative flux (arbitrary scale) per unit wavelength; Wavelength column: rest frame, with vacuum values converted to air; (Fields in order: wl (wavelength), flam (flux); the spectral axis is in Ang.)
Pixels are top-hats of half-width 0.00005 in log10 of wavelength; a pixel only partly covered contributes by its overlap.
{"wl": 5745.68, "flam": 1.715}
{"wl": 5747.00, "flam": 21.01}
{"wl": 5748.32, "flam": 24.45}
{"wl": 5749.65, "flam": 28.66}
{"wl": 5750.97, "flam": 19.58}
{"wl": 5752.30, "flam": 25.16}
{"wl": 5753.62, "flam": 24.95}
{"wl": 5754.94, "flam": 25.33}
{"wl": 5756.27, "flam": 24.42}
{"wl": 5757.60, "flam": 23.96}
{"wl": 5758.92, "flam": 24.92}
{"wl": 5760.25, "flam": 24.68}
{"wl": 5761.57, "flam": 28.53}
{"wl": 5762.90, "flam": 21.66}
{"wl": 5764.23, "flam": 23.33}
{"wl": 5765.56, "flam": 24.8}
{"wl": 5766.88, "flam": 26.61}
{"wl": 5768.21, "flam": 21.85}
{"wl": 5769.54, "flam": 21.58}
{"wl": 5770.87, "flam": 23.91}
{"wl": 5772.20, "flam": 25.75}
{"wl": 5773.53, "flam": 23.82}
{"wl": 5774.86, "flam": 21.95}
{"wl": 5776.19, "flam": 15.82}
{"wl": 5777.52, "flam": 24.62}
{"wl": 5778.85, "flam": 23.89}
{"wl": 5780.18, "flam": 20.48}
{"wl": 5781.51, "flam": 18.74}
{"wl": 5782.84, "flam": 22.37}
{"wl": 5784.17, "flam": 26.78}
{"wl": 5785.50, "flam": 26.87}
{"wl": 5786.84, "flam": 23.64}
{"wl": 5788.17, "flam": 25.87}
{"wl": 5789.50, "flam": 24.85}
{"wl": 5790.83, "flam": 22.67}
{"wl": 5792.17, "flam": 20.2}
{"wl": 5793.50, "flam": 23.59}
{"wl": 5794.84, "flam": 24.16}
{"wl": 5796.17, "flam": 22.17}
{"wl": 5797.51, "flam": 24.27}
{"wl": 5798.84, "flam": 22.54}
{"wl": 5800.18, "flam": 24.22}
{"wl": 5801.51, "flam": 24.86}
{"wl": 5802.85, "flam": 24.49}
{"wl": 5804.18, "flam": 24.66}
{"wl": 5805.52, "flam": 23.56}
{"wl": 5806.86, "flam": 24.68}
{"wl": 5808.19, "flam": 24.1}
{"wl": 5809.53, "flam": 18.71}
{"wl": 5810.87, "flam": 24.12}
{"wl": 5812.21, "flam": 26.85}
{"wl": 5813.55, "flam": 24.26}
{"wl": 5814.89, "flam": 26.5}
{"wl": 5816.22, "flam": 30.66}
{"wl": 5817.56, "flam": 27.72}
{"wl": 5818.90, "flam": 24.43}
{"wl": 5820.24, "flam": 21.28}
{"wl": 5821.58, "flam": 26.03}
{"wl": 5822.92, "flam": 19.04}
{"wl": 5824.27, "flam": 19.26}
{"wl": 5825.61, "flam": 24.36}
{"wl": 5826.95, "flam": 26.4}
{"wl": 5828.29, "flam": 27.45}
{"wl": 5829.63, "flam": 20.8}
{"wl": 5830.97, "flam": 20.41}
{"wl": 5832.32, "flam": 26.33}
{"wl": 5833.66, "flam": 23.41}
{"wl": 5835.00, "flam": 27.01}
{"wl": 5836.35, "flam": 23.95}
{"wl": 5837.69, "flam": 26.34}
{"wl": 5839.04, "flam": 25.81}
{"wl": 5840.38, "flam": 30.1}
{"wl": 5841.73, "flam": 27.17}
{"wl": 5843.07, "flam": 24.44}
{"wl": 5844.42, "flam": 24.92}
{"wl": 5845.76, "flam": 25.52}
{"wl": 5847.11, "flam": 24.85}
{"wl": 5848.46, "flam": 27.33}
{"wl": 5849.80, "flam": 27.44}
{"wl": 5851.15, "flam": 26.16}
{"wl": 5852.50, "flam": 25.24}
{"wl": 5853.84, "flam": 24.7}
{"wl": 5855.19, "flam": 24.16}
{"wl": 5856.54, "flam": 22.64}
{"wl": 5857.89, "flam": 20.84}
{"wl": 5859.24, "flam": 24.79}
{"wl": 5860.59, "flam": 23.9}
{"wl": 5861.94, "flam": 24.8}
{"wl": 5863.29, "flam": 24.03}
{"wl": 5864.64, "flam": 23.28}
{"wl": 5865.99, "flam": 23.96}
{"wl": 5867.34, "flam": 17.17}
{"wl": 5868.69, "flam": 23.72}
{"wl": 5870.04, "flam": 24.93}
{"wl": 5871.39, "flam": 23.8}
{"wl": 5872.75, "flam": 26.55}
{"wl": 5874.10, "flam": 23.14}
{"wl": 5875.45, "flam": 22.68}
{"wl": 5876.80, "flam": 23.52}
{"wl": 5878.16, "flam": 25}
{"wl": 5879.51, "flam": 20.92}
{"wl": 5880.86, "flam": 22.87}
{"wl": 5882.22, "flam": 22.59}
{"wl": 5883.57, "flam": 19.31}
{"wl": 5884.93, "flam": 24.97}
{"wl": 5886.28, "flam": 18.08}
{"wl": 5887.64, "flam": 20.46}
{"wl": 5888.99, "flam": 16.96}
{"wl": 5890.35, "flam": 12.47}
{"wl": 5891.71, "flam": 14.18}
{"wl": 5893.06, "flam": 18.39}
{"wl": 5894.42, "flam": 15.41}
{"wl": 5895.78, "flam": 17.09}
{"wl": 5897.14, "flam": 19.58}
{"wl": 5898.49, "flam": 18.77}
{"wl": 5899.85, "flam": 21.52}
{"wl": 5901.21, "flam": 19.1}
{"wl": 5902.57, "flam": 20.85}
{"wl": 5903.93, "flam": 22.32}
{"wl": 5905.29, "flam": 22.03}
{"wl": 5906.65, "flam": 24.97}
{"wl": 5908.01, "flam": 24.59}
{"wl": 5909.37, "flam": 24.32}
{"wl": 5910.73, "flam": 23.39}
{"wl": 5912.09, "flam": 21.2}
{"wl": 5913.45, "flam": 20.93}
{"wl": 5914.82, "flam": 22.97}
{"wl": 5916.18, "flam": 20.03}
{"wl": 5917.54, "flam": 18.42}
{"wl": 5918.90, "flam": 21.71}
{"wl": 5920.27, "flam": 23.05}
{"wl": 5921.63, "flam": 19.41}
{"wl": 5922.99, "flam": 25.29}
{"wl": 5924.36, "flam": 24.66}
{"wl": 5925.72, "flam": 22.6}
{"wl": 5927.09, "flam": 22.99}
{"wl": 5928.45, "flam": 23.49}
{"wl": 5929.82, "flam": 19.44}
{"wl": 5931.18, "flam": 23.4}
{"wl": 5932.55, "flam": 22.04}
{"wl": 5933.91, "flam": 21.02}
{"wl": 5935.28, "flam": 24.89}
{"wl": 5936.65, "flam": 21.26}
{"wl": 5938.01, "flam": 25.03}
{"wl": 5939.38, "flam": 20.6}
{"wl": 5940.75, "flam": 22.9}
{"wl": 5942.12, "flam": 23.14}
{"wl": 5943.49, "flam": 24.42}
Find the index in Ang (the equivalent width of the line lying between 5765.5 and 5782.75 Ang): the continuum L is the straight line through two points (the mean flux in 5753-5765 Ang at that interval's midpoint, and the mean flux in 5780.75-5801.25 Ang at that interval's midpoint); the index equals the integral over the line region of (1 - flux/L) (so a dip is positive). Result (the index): 1.2 Ang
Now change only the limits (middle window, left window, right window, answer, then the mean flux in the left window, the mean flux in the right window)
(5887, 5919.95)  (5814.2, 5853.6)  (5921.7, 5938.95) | 4.73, 25.2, 22.8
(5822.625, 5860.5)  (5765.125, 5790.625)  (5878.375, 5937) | -4.25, 23.4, 21.1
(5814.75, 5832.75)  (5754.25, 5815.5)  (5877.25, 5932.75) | -1.09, 23.7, 21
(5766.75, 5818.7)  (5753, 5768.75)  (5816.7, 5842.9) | 1.77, 24.6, 24.6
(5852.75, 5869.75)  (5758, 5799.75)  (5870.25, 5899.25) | -1.76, 23.5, 20.4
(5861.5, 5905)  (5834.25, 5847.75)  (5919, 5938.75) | 6.14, 26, 22.7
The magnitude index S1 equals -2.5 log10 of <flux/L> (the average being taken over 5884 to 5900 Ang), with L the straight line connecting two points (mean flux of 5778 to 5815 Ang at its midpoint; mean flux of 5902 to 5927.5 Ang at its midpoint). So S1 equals 0.25 mag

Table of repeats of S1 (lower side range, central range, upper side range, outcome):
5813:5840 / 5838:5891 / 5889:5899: -0.17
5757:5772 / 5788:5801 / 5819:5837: 0.02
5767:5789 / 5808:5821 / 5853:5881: -0.08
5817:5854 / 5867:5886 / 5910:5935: 0.03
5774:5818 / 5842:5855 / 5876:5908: -0.18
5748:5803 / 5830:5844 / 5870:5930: -0.13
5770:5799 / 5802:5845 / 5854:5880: -0.06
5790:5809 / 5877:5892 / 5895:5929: 0.11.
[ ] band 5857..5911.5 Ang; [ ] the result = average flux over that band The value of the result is 21.5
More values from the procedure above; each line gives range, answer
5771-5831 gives 23.7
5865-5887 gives 22.7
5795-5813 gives 23.8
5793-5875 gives 24.4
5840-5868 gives 24.6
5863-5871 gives 22.8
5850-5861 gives 24.2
